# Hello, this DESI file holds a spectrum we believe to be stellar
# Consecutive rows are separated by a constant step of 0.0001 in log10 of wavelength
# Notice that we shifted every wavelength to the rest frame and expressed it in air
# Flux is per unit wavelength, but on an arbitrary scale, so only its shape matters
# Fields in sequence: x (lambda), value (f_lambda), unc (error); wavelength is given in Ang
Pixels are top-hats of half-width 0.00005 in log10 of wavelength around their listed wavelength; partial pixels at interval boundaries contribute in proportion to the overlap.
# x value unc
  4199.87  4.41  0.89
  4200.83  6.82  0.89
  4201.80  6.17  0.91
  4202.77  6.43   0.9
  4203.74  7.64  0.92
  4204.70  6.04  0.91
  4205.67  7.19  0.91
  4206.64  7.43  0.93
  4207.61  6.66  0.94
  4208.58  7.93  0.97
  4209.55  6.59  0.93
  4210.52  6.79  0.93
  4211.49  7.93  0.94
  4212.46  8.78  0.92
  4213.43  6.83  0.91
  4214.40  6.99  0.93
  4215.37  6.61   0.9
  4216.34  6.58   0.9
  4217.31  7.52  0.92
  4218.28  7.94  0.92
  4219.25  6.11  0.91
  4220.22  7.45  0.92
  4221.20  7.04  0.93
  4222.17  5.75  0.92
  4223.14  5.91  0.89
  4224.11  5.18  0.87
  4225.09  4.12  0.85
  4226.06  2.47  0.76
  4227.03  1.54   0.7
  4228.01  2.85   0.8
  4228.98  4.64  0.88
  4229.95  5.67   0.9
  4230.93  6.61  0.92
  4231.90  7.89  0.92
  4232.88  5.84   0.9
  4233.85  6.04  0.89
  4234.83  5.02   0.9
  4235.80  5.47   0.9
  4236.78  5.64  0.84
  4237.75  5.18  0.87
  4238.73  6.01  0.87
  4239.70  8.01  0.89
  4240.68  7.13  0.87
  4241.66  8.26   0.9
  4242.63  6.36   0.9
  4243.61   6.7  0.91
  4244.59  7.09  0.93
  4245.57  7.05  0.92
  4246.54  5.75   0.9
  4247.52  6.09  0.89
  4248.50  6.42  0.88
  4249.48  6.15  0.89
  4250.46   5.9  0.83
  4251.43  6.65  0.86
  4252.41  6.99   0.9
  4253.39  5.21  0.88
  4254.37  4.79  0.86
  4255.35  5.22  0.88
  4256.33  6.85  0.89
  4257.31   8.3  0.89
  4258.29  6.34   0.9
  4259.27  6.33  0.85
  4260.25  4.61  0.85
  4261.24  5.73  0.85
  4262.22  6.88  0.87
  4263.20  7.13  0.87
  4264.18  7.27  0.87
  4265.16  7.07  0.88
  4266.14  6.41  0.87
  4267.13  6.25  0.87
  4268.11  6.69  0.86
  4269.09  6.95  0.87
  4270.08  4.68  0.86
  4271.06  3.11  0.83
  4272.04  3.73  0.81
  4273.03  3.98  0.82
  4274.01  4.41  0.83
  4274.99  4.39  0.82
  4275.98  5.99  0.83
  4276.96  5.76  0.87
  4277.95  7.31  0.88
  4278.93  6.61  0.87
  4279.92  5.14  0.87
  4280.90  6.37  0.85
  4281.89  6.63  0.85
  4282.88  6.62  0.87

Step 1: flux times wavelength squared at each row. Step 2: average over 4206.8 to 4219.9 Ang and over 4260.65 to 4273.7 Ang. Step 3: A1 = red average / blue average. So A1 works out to 0.8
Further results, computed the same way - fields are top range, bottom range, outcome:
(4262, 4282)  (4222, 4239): 1.17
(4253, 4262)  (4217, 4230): 1.15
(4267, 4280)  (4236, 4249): 0.83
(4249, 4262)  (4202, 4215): 0.87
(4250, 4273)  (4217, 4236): 1.10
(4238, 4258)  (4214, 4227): 1.11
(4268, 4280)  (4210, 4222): 0.75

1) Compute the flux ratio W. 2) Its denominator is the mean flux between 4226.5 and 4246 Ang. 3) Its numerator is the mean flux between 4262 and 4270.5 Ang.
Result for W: 1.11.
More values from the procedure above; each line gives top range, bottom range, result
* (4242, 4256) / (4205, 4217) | 0.86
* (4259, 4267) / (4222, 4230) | 1.57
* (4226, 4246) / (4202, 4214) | 0.82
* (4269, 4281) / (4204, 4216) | 0.72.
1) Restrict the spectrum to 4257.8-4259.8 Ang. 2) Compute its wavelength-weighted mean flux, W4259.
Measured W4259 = 6.31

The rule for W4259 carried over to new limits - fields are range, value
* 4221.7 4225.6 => 5.22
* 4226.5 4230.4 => 3.65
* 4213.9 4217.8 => 6.93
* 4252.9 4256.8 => 5.51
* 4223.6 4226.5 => 3.96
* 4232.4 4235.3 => 5.64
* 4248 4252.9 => 6.42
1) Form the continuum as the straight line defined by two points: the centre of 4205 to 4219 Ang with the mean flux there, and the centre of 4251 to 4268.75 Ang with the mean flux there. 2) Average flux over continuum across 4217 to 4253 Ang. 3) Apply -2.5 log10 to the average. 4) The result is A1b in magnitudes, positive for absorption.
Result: 0.14 mag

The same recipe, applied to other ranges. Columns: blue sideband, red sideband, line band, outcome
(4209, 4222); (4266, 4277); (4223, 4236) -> 0.32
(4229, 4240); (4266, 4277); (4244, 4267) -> -0.15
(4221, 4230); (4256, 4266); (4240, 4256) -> -0.11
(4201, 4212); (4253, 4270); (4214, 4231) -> 0.21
